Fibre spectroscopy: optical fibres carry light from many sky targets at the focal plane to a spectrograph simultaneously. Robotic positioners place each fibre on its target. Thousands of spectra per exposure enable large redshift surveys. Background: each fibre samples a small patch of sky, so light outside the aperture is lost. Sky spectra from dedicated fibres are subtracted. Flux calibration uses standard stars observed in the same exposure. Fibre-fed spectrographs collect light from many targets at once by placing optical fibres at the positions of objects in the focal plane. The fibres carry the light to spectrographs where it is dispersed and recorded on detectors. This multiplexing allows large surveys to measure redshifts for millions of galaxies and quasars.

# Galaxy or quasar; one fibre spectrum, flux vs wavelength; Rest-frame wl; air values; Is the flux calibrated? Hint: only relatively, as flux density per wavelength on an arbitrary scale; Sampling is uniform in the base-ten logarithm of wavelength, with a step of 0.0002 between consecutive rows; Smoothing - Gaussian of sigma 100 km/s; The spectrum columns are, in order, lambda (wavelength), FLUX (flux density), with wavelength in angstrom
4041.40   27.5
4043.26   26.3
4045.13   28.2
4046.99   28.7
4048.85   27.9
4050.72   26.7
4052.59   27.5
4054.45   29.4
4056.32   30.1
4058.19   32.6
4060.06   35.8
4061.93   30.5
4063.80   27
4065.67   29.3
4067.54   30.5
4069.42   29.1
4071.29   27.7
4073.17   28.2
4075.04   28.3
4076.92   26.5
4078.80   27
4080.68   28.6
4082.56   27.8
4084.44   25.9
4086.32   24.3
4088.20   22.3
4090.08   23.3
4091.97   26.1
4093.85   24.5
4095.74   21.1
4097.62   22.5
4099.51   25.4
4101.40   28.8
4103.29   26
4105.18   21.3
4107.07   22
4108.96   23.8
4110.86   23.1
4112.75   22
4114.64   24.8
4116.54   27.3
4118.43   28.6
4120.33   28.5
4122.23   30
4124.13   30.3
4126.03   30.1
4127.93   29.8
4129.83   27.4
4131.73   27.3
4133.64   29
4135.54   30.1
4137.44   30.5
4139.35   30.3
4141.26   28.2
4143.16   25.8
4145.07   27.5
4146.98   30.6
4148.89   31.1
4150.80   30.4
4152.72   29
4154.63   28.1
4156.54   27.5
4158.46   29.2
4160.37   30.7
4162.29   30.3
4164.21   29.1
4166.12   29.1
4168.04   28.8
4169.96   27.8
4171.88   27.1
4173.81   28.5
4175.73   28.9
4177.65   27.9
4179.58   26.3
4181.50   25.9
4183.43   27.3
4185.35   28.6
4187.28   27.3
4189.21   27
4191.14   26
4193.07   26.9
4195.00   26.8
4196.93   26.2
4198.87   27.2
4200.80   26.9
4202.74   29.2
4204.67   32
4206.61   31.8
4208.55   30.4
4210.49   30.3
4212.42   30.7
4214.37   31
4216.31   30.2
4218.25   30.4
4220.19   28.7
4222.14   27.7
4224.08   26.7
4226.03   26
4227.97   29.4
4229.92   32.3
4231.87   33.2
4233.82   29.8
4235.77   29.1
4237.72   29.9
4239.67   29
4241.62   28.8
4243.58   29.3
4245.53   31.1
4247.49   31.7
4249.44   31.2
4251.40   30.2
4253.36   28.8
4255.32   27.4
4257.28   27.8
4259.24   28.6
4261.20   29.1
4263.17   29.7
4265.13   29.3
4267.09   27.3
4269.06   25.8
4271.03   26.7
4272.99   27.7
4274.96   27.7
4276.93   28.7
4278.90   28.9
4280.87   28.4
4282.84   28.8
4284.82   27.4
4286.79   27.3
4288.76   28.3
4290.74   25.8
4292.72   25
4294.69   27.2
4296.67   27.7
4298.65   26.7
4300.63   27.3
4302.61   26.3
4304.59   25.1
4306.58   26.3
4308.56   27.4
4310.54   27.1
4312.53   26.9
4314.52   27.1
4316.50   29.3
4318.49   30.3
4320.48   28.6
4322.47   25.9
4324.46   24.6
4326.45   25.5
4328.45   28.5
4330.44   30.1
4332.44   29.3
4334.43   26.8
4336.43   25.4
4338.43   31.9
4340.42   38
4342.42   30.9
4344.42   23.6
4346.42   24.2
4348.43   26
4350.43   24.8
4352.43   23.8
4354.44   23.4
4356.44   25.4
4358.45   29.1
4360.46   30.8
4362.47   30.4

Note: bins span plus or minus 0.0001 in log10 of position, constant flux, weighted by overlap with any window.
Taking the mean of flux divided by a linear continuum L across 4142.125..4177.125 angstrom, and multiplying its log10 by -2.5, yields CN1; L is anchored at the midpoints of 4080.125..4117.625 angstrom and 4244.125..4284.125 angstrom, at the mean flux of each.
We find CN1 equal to -0.11 mag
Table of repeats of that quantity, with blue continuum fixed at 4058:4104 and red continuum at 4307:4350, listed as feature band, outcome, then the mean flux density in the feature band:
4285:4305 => 0.04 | 26.8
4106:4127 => 0.03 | 26.4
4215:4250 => -0.08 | 29.7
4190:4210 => -0.03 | 28.4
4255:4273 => -0.01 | 28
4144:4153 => -0.09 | 29.7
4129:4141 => -0.07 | 29.1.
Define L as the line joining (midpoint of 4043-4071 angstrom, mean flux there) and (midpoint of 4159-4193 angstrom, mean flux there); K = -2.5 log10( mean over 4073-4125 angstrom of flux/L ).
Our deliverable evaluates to 0.13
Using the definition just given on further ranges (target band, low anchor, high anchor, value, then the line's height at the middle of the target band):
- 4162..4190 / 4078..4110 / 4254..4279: -0.07 mag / 26.3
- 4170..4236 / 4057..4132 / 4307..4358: -0.06 mag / 27.1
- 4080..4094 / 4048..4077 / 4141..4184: 0.15 mag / 29.1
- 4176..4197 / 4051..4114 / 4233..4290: 0.03 mag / 27.8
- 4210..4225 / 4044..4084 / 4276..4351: -0.05 mag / 28.1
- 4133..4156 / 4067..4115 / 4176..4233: -0.09 mag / 26.9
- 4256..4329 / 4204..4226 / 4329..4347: 0.07 mag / 29.3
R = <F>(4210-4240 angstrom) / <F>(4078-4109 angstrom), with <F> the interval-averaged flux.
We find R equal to 1.20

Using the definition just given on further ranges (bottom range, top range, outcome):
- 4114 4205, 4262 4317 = 0.96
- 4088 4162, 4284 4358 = 1.00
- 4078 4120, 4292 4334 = 1.10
